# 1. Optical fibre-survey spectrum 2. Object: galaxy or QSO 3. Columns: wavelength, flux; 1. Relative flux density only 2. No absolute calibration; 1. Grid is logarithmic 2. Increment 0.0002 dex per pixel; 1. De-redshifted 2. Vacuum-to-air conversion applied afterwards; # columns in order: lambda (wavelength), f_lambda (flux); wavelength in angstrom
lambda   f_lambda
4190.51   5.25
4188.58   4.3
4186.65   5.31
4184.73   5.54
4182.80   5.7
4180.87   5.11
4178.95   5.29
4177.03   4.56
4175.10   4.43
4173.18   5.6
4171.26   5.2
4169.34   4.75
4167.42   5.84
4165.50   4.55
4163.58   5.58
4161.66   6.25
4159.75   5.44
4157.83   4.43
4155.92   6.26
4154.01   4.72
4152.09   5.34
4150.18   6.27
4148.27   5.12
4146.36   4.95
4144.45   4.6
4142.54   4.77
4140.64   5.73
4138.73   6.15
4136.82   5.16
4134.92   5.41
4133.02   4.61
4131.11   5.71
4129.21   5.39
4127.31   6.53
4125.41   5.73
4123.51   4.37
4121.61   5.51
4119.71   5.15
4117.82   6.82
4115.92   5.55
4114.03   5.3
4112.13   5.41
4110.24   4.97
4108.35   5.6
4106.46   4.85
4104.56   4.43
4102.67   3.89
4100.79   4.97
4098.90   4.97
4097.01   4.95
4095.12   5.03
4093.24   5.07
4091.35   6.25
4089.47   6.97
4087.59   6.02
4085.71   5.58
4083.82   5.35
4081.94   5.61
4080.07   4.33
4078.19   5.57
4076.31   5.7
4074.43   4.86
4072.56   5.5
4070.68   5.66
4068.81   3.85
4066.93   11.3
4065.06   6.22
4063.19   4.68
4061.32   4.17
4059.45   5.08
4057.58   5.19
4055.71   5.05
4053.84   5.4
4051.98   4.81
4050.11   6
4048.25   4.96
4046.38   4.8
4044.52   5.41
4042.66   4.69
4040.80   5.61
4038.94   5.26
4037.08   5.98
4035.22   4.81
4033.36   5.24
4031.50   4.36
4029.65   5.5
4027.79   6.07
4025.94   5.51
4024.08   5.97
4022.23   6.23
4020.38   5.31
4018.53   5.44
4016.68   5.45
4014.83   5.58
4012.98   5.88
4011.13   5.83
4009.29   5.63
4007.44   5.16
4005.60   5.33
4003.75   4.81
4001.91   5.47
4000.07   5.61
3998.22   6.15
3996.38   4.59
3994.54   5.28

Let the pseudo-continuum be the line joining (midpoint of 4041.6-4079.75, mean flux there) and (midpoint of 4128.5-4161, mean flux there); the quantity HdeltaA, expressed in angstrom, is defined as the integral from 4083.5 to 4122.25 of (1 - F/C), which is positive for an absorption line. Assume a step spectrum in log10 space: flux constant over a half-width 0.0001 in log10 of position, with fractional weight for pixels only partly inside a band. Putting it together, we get 0.0 angstrom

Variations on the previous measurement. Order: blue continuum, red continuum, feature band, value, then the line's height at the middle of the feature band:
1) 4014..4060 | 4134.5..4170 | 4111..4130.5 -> -0.9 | 5.34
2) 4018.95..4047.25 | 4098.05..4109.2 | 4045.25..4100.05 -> -4.8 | 5.04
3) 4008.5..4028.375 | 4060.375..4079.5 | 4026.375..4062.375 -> 3.4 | 5.72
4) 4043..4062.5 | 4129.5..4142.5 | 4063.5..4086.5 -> -2.7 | 5.16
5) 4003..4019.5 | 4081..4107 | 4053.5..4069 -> -1.2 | 5.36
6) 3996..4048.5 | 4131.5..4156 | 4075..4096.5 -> -0.9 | 5.35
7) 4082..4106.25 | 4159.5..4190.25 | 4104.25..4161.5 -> -1.3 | 5.25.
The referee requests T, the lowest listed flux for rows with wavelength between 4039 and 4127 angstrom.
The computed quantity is 3.85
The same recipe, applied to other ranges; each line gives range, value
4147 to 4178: 4.43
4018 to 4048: 4.36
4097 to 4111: 3.89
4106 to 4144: 4.37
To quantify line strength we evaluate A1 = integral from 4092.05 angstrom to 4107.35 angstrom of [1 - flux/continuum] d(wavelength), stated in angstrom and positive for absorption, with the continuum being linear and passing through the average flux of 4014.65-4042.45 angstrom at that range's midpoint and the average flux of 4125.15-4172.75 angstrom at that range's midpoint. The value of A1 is 1.75 angstrom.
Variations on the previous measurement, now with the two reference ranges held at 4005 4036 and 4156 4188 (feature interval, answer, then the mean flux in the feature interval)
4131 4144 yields -0.03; 5.31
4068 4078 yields 0.45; 5.16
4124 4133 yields -0.55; 5.63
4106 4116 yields 0.12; 5.28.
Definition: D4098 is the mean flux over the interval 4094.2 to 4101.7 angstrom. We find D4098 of 4.97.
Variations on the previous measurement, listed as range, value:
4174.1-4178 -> 4.51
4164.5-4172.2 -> 5.09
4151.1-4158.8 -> 5.19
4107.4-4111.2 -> 5.29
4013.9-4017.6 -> 5.51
